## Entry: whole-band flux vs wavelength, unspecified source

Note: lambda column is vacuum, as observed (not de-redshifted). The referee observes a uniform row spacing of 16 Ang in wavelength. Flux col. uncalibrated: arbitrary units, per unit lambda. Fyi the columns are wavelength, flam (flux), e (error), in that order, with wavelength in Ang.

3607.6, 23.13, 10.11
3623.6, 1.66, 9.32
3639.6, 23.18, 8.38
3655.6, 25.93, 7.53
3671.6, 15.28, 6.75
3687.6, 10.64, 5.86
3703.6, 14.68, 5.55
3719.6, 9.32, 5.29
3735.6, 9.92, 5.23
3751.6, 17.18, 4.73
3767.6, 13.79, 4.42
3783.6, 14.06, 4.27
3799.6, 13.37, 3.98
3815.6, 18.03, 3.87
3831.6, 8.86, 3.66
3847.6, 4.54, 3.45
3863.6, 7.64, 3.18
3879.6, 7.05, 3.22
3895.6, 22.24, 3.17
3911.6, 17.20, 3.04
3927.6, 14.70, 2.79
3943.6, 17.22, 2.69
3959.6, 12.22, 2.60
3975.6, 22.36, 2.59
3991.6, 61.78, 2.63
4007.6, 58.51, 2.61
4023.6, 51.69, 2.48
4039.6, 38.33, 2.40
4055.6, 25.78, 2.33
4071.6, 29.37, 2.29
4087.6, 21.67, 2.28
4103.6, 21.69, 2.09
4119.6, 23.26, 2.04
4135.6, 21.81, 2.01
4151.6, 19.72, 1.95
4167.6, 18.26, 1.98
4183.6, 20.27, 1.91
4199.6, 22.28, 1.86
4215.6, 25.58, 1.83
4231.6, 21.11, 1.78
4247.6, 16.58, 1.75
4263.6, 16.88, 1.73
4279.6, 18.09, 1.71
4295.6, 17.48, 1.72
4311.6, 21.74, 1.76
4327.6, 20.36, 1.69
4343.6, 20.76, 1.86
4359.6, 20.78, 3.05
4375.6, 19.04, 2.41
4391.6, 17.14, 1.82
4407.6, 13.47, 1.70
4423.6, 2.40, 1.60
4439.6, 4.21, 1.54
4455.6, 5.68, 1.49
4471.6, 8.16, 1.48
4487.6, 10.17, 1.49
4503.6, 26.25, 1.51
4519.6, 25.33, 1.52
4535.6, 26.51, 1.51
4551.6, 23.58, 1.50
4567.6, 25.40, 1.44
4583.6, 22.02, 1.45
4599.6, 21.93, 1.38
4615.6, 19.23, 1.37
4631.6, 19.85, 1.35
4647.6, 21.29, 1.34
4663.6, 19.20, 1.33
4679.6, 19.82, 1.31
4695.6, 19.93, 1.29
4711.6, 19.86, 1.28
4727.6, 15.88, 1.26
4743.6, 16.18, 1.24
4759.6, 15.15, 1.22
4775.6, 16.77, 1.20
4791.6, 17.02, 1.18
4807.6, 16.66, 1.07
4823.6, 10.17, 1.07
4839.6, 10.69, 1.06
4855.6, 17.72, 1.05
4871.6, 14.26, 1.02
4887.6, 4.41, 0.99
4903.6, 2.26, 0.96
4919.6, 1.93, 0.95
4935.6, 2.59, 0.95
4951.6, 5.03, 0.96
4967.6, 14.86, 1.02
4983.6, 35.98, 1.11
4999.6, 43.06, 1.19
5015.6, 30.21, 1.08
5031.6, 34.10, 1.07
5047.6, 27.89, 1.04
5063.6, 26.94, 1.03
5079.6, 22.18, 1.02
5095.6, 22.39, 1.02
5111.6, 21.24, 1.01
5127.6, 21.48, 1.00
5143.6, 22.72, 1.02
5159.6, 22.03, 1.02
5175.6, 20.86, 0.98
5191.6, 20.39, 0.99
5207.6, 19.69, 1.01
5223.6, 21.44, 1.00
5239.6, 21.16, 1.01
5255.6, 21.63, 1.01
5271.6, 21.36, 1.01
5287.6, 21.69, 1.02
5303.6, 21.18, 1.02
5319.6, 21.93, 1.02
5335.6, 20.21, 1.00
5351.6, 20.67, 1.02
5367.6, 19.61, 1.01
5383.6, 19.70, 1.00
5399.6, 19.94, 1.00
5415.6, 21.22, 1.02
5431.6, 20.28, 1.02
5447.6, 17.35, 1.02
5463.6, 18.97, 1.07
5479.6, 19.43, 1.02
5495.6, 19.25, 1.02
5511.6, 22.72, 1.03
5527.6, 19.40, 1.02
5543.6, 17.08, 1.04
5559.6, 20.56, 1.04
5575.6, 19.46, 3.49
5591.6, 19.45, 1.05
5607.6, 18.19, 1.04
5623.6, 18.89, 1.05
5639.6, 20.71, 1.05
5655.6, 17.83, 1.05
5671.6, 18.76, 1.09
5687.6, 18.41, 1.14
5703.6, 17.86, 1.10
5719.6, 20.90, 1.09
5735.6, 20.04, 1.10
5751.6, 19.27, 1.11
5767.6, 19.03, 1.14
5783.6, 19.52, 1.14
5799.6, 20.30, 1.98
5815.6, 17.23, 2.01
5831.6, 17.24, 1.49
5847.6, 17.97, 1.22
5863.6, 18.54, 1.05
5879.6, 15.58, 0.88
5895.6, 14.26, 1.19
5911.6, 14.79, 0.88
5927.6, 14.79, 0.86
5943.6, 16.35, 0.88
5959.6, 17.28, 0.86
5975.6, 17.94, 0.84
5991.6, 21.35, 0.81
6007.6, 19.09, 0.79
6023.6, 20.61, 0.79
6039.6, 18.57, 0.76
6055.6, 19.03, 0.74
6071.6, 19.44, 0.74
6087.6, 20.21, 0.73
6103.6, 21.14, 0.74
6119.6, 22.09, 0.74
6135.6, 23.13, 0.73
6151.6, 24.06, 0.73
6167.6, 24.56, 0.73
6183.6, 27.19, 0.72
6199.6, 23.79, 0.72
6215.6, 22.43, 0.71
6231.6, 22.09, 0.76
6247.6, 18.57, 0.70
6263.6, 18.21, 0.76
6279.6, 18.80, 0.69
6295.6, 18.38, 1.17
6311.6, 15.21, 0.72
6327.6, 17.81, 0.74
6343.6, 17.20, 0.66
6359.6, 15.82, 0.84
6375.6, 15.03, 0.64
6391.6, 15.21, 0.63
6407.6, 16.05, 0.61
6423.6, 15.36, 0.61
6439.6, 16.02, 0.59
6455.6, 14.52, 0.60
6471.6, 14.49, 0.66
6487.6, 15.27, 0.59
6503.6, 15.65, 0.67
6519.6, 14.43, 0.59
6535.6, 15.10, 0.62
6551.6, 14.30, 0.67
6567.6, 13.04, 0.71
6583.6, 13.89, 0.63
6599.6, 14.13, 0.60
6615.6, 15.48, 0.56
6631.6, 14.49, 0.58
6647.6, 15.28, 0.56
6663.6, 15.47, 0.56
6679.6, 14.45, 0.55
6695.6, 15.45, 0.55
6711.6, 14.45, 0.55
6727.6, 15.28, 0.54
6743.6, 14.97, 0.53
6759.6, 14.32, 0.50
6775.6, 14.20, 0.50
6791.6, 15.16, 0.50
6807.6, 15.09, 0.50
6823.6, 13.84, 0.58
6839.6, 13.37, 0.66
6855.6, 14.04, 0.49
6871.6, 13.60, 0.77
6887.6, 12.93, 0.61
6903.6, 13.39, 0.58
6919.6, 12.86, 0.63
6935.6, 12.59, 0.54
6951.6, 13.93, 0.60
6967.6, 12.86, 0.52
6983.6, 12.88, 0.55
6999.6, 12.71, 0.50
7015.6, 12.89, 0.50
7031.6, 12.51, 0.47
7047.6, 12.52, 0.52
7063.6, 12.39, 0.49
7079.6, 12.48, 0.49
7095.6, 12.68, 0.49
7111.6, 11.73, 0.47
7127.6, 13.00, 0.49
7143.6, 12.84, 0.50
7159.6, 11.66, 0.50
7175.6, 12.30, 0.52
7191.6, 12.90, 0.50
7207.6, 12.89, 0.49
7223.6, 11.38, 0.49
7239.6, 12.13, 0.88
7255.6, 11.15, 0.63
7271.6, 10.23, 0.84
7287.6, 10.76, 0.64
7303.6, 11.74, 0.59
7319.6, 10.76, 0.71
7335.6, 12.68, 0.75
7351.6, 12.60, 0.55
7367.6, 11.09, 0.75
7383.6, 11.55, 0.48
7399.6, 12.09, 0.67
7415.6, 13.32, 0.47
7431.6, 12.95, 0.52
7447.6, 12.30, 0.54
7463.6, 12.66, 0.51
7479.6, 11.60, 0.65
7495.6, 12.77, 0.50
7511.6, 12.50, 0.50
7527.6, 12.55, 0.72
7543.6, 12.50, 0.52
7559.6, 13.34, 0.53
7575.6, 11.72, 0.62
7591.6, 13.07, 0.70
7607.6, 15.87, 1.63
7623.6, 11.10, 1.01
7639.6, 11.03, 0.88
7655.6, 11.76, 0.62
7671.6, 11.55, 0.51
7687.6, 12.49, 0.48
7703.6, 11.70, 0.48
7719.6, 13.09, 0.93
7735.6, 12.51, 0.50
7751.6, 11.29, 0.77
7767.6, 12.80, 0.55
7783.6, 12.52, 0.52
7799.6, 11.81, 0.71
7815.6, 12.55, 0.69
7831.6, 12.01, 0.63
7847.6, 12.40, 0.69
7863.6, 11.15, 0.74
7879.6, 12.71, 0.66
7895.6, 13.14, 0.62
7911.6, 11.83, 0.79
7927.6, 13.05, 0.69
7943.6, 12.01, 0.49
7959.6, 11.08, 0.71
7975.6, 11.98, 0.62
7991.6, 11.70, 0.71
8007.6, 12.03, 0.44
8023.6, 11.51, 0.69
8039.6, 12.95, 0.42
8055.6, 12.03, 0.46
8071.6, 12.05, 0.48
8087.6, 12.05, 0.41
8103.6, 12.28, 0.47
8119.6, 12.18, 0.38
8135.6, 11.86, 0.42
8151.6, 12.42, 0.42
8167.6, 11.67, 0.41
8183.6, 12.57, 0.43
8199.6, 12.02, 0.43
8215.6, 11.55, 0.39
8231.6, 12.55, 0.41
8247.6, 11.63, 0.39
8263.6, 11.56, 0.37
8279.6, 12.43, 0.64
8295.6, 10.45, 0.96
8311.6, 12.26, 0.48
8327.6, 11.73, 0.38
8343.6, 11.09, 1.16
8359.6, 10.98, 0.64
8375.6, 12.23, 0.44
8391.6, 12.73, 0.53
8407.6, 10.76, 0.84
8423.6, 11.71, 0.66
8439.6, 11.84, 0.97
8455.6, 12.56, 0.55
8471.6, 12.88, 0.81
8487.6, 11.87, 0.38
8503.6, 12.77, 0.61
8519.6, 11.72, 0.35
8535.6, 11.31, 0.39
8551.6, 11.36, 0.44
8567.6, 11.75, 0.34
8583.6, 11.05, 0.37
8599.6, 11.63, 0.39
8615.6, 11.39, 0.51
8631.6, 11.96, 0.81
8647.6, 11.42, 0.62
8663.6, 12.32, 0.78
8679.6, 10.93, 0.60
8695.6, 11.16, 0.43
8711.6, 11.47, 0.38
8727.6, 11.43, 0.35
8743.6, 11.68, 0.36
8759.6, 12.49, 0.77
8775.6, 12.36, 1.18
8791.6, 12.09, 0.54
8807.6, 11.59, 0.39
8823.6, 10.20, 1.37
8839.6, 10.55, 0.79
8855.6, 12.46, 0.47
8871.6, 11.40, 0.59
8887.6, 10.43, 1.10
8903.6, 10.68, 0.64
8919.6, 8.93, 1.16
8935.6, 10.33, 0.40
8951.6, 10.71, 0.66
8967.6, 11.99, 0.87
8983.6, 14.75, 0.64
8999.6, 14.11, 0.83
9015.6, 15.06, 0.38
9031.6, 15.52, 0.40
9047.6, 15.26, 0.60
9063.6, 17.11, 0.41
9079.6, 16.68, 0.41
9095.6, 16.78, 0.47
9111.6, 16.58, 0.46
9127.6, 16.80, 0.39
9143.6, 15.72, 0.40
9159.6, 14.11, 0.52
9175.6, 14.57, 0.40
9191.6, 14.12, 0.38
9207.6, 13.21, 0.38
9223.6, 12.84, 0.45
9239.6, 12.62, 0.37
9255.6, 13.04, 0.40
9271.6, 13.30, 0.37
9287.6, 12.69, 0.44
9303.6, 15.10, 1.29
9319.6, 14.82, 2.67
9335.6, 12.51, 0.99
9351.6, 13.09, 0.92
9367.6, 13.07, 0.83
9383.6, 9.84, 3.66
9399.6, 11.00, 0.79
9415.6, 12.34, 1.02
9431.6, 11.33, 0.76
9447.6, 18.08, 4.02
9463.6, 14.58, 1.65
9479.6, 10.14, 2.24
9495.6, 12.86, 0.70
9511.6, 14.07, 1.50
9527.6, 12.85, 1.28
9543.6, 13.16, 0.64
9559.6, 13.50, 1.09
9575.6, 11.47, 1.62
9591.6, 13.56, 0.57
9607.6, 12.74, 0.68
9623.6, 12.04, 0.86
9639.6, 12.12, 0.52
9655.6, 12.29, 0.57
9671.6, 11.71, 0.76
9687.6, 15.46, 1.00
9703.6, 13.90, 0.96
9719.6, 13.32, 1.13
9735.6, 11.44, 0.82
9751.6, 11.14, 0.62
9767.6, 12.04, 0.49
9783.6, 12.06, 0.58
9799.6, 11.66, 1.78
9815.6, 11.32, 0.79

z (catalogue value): 2.249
